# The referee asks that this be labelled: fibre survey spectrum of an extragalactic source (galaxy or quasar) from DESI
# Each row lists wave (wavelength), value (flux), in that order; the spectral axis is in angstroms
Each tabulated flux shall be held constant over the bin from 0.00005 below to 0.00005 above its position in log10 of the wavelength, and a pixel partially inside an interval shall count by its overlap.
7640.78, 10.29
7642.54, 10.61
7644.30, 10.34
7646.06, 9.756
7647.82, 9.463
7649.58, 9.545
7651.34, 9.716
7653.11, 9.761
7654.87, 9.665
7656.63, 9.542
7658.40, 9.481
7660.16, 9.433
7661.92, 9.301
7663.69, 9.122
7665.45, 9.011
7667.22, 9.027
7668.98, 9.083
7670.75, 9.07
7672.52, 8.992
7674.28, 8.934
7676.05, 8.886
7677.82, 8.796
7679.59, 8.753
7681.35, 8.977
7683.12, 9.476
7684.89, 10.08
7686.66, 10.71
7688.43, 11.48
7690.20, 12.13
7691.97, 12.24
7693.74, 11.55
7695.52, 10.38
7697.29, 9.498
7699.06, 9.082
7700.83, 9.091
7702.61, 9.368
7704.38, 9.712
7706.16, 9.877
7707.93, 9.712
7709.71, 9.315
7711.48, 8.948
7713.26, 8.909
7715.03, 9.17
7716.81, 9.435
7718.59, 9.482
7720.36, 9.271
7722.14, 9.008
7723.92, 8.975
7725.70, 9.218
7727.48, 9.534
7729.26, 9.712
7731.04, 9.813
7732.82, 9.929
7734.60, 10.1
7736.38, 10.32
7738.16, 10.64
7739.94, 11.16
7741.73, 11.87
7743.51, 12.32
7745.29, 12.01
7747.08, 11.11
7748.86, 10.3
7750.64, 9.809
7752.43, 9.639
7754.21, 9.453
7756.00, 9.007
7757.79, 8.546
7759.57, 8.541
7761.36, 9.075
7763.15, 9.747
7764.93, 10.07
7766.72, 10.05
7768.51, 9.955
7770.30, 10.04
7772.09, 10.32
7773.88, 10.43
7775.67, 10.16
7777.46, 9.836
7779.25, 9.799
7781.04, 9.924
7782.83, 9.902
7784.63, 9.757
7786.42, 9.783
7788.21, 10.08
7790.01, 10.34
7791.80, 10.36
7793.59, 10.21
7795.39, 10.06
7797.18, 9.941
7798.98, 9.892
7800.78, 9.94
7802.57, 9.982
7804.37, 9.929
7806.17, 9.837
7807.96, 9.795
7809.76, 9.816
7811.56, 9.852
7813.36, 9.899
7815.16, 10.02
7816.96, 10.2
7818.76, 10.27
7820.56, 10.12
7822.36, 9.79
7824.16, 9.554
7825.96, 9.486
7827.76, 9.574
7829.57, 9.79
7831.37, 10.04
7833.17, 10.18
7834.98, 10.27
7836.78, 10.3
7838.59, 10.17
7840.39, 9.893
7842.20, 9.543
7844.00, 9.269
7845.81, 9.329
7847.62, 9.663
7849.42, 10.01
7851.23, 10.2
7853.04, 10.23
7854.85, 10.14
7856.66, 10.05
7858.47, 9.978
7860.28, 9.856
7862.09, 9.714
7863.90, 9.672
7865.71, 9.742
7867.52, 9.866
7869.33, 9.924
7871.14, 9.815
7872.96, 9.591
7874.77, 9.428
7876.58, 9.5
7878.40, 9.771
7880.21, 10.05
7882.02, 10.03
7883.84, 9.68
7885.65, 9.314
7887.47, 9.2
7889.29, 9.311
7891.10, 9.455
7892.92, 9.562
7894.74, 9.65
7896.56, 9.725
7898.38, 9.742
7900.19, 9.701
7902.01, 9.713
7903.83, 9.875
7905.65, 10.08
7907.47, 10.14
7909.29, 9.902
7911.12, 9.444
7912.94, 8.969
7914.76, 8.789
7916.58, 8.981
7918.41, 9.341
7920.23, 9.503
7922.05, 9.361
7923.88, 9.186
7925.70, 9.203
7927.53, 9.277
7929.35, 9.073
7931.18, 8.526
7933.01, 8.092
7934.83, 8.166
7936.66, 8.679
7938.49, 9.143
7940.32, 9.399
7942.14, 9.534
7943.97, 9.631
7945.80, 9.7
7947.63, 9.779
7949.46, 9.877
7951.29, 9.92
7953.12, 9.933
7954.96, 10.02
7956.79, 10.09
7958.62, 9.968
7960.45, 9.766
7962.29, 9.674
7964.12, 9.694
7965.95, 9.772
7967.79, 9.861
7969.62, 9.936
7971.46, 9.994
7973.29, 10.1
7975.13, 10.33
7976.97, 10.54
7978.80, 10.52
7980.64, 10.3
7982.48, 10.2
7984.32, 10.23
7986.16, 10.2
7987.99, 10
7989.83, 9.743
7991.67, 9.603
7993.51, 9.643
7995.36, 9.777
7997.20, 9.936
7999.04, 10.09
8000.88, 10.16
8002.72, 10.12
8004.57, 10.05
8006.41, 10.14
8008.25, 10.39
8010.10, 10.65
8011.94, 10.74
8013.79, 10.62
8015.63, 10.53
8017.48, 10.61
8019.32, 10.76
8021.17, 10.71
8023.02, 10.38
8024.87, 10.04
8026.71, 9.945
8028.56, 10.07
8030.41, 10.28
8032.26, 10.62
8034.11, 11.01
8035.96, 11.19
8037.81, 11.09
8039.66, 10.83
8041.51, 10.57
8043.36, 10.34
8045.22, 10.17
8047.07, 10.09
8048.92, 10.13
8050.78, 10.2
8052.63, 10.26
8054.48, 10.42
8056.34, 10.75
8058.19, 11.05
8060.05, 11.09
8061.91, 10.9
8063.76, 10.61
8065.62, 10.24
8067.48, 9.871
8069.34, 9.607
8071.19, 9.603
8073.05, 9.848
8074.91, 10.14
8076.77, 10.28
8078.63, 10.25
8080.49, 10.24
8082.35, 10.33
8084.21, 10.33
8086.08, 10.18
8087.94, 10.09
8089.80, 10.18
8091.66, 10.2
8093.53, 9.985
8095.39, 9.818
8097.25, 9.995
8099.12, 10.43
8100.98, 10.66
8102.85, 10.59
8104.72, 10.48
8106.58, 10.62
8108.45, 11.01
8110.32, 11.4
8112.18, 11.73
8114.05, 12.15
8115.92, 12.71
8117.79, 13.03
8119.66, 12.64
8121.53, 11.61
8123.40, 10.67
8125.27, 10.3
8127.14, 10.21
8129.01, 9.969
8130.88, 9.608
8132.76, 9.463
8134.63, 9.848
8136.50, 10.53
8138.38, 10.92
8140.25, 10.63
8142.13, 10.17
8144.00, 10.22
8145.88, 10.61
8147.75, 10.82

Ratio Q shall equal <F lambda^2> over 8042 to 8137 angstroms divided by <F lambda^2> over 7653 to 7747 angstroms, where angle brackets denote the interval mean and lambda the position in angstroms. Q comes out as 1.18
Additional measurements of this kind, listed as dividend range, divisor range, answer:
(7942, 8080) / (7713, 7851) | 1.09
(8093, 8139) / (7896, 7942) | 1.22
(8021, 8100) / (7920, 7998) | 1.09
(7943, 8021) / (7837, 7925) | 1.07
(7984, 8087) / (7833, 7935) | 1.12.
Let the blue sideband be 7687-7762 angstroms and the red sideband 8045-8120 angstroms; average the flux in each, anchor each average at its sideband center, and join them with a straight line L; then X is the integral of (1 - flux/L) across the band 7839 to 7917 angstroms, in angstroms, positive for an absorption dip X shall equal 4.1 angstroms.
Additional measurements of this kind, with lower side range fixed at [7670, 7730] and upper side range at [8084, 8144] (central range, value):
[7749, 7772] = 0.6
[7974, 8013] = 0.8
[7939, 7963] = 1.2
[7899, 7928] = 2.0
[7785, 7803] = -0.3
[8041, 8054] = 0.3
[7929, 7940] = 1.7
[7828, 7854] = 0.2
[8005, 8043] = -0.3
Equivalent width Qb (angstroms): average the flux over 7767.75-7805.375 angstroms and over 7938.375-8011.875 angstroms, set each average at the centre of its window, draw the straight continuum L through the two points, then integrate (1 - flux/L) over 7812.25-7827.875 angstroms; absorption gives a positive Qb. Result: 0.2 angstroms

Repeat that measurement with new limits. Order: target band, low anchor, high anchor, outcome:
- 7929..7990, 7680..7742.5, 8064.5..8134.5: 3.6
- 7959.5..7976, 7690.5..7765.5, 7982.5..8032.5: 0.4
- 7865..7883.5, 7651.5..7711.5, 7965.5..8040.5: 0.5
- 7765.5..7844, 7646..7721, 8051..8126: -0.4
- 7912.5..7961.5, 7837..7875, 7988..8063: 3.7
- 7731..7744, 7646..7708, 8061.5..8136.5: -1.3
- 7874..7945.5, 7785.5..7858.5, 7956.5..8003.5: 4.2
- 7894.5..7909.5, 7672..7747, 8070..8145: 0.6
